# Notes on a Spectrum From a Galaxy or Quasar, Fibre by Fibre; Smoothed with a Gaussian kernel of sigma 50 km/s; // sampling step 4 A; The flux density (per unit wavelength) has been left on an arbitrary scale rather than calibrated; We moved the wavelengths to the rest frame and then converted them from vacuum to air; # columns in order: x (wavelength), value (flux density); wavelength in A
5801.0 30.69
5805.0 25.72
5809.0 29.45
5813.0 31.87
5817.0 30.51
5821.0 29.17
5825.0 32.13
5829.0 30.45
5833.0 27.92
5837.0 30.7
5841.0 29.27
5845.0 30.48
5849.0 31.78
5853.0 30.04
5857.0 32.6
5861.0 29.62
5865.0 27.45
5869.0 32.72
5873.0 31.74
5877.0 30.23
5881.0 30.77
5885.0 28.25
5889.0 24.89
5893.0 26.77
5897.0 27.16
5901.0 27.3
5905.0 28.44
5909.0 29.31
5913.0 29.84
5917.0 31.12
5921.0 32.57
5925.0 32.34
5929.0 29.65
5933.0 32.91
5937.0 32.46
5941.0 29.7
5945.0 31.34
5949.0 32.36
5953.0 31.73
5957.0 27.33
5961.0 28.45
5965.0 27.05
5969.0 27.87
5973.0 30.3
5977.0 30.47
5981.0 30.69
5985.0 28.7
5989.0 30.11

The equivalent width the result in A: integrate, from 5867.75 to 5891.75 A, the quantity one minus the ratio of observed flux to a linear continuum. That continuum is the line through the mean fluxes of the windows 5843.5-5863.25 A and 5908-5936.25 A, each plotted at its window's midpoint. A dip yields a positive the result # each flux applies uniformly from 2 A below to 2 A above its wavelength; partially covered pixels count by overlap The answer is 1.1 A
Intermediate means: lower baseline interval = 30.9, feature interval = 29.6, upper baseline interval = 31.2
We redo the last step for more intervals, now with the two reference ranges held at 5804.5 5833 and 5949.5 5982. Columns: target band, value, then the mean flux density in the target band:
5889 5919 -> 1.30 A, 28.3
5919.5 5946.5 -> -1.90 A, 31.6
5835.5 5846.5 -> -0.08 A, 30.1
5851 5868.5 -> -0.21 A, 30.2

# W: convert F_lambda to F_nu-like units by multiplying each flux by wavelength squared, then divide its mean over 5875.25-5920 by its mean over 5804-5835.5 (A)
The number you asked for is 1.0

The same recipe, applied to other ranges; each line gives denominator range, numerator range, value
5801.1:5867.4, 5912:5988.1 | 1.05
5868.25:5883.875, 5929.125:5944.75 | 1.03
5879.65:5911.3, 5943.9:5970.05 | 1.08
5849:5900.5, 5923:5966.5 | 1.06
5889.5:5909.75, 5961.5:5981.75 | 1.09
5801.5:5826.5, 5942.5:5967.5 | 1.04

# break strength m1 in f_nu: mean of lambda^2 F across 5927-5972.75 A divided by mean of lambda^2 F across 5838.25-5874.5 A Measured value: 1.01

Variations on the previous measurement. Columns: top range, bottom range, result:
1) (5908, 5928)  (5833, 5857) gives 1.05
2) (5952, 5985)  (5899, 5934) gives 0.98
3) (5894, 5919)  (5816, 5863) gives 0.97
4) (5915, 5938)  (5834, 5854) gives 1.08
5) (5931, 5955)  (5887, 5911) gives 1.18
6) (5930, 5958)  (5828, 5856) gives 1.07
